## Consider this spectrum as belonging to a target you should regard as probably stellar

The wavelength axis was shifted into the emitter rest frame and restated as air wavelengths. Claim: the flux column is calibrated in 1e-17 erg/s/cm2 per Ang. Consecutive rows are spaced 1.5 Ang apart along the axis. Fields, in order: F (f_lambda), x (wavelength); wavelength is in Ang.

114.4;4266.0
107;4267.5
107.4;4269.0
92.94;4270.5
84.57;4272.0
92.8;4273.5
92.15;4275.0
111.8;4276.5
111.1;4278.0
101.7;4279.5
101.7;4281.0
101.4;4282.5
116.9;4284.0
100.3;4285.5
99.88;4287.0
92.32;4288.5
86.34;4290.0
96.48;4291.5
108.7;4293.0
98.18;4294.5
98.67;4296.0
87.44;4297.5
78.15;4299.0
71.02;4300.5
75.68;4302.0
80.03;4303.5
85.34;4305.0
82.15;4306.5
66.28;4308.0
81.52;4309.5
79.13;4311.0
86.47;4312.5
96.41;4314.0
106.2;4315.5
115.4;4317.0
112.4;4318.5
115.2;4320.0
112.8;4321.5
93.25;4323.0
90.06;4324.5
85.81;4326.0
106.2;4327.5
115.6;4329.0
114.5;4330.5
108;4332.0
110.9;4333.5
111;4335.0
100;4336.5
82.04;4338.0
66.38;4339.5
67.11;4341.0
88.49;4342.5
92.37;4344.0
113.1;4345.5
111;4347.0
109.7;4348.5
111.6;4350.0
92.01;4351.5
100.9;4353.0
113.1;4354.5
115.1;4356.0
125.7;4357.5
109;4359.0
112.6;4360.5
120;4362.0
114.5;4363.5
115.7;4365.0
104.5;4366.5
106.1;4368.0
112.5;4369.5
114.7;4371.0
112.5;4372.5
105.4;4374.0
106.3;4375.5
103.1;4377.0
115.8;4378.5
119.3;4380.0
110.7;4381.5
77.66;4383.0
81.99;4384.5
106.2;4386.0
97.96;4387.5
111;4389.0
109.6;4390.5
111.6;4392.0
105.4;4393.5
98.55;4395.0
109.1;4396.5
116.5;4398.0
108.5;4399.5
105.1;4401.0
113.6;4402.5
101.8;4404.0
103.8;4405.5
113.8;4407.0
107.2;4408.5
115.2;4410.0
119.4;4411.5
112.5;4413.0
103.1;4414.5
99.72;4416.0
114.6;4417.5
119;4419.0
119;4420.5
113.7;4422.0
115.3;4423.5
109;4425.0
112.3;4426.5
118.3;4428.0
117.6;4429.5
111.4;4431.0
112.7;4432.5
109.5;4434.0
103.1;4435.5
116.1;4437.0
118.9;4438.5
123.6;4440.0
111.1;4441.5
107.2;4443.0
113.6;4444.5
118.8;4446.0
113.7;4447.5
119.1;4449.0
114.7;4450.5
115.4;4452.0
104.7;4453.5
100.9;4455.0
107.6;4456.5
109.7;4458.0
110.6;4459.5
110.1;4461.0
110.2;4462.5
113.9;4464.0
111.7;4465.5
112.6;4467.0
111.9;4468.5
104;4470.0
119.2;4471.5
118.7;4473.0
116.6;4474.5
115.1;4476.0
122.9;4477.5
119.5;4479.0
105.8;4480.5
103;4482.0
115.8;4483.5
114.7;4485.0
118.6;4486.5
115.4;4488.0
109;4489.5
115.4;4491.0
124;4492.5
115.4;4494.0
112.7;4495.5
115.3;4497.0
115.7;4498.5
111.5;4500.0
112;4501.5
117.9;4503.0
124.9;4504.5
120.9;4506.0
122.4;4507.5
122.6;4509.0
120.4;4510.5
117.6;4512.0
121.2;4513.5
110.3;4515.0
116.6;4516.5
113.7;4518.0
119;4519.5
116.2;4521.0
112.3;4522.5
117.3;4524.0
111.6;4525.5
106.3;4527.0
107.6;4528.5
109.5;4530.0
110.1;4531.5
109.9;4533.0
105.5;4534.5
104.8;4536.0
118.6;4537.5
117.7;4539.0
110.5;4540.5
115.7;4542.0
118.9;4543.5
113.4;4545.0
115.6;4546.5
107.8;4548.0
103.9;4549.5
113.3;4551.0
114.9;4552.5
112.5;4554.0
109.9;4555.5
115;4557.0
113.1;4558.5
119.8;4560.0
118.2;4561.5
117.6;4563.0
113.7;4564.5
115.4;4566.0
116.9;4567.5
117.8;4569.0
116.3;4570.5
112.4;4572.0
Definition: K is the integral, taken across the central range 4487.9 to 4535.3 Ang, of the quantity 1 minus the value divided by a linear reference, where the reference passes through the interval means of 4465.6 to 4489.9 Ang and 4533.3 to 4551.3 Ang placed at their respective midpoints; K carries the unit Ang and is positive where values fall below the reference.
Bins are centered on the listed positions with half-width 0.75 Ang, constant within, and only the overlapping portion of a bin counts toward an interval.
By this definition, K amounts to -0.9 Ang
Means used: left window 114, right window 112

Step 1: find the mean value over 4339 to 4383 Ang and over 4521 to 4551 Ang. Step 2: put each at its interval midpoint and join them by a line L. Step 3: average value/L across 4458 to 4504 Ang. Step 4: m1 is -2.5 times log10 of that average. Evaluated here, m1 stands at -0.04 mag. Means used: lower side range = 106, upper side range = 112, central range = 114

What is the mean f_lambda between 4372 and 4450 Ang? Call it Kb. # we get 110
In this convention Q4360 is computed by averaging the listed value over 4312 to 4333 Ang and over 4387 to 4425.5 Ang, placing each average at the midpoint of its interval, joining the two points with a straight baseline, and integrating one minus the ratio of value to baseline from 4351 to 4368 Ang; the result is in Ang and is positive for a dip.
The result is -0.7 Ang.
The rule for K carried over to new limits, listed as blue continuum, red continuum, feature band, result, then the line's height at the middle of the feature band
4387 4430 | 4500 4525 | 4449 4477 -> 0.6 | 114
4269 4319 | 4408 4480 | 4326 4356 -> -0.3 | 99.8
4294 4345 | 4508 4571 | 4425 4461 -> -2.6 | 105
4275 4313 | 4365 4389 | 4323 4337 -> -0.9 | 97.8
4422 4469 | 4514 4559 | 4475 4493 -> -0.4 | 112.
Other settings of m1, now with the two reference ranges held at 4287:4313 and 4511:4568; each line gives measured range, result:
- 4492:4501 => -0.07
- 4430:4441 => -0.12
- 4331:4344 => -0.02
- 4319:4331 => -0.17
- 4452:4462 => -0.04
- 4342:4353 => -0.13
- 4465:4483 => -0.07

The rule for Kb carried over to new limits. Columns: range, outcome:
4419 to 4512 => 114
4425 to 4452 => 114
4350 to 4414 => 108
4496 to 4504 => 115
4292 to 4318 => 88.4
